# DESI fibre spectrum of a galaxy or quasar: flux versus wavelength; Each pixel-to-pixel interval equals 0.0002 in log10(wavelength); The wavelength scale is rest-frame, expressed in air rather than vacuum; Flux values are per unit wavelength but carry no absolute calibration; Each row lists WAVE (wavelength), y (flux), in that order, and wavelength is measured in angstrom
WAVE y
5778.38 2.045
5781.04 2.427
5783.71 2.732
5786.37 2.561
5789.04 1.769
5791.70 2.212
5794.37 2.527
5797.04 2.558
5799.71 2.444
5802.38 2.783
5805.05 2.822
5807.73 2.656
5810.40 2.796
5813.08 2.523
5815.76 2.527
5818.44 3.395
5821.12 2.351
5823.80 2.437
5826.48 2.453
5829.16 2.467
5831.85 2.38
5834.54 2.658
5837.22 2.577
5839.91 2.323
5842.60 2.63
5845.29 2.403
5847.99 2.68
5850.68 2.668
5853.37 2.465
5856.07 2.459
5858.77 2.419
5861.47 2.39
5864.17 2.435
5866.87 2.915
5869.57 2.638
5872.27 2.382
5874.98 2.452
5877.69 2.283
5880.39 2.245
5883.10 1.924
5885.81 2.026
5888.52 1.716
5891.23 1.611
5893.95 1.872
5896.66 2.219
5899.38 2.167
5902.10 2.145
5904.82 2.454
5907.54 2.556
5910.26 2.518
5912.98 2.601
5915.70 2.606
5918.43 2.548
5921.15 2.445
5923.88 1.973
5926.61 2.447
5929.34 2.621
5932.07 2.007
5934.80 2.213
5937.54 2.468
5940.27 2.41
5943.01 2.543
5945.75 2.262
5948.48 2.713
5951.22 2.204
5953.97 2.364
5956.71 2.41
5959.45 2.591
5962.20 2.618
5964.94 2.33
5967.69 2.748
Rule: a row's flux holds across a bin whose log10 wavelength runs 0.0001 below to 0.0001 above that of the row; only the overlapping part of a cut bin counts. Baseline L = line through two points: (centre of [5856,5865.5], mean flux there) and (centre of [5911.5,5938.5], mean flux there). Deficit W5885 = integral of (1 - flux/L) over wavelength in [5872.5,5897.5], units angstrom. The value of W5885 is 3.7 angstrom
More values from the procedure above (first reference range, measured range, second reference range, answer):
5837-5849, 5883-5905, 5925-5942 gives 3.9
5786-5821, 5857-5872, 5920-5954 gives -0.4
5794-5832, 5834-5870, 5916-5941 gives -0.2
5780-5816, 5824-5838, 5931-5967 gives 0.0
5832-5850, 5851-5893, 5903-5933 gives 3.4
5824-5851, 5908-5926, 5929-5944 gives -0.5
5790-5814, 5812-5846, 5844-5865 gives -0.2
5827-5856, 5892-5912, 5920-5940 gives 1.0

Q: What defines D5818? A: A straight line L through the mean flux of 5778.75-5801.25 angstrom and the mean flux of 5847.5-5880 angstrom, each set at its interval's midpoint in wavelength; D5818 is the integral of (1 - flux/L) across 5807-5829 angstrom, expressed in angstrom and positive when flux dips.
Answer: -1.79 angstrom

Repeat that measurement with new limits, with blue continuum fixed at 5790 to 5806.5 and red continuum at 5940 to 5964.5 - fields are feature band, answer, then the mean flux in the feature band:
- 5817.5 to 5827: -0.4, 2.65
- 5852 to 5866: 0.3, 2.45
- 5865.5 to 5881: 0.0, 2.5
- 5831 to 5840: 0.0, 2.51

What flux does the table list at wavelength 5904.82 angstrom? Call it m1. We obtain 2.454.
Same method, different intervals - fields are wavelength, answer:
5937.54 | 2.468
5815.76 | 2.527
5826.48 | 2.453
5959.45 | 2.591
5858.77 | 2.419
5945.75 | 2.262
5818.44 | 3.395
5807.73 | 2.656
